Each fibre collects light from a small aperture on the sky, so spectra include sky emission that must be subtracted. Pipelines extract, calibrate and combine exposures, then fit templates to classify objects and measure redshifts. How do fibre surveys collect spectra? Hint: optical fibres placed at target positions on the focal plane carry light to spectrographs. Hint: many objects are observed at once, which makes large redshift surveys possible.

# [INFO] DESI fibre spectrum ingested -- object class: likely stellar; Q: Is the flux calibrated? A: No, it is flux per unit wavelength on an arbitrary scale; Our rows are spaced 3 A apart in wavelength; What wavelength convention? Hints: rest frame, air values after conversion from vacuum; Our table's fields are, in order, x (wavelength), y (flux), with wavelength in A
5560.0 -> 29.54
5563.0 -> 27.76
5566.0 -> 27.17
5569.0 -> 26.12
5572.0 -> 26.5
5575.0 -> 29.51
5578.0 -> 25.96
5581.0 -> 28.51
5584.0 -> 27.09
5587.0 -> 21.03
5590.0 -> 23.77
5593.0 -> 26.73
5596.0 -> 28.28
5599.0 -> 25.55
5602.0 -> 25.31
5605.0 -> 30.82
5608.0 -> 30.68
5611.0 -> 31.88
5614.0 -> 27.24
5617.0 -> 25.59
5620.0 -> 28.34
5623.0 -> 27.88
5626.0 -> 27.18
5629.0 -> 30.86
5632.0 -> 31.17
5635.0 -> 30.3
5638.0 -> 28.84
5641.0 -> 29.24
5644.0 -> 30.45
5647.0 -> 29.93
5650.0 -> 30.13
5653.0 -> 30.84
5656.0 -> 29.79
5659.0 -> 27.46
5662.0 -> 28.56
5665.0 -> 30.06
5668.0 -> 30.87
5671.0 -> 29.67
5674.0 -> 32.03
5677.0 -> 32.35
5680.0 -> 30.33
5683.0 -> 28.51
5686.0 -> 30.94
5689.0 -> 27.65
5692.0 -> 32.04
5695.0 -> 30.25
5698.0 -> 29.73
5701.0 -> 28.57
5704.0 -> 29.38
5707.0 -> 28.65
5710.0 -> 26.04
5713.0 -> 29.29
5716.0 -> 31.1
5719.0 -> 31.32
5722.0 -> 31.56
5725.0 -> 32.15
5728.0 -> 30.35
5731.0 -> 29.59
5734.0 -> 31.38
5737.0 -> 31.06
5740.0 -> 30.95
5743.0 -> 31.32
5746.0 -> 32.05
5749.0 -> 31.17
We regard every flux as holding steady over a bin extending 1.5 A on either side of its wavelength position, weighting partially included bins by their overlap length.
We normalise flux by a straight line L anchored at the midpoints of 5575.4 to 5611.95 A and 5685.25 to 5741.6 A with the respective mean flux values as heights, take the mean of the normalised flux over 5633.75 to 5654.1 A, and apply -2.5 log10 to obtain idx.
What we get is -0.058 mag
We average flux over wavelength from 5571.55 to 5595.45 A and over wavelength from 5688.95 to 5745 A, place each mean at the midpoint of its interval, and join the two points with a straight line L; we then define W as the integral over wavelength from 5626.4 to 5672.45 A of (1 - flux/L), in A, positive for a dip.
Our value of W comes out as -2.7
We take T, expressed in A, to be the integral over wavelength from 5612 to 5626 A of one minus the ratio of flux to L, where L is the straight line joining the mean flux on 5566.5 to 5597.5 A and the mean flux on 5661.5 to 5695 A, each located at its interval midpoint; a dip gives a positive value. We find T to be 0.2 A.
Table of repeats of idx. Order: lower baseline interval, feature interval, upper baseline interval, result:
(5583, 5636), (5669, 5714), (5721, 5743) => 0.01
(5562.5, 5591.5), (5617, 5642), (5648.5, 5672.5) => -0.02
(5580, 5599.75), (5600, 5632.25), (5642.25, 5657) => -0.04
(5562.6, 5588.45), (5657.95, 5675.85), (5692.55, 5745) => -0.04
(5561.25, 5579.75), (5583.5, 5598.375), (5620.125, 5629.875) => 0.10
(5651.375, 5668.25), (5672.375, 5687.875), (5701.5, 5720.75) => -0.05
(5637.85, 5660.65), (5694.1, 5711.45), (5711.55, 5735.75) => 0.07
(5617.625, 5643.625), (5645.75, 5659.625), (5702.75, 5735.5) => -0.01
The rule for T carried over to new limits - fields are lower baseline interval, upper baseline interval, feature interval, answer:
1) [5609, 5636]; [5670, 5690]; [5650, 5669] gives 0.13 A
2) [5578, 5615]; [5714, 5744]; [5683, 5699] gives -0.02 A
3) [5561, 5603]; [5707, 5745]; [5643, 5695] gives -2.23 A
